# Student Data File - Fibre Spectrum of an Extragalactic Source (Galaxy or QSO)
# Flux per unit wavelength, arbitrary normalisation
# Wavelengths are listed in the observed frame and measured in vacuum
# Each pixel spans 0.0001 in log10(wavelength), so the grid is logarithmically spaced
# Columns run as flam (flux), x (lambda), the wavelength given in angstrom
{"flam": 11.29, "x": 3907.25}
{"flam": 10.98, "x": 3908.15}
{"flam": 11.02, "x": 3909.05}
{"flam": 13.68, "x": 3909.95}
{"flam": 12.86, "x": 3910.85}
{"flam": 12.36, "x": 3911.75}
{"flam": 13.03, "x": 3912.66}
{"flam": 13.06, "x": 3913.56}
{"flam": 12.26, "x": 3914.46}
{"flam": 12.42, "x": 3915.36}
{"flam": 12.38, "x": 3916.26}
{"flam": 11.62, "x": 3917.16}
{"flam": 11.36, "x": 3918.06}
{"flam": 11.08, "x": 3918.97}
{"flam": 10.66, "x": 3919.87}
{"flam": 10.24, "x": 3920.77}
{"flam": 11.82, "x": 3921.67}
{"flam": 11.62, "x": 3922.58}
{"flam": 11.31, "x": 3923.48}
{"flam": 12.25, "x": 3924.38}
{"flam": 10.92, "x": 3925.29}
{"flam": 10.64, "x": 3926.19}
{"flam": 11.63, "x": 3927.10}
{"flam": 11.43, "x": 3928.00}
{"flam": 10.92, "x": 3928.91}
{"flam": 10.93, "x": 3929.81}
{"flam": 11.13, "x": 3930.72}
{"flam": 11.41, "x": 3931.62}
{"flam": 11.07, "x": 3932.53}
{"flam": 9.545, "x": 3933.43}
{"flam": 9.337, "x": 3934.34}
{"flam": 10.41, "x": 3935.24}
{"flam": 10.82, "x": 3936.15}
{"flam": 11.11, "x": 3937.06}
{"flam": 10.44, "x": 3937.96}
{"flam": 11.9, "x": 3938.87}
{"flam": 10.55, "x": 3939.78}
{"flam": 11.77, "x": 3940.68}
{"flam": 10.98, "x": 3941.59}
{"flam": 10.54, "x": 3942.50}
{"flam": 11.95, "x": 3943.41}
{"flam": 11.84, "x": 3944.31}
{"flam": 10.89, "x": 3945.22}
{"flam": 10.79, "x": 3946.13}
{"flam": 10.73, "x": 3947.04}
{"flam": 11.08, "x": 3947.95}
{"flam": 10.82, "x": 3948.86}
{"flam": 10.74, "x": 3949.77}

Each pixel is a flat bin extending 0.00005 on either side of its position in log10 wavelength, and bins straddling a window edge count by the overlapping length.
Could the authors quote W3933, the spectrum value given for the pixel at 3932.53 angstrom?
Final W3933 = 11.07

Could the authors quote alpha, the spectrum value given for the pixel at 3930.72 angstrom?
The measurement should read 11.13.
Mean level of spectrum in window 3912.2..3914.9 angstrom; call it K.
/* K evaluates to 12.8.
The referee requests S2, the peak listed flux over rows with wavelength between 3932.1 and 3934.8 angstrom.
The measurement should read 11.07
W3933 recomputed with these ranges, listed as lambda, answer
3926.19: 10.64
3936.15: 10.82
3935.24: 10.41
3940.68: 11.77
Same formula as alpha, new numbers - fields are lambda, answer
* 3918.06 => 11.36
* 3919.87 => 10.66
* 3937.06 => 11.11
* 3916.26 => 12.38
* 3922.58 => 11.62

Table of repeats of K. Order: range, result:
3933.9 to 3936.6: 10.2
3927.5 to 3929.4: 11.2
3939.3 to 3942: 11.1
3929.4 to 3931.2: 11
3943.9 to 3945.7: 11.3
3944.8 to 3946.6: 10.8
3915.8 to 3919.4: 11.6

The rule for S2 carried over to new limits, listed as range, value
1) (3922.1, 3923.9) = 11.62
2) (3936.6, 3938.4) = 11.11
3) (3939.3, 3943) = 11.77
